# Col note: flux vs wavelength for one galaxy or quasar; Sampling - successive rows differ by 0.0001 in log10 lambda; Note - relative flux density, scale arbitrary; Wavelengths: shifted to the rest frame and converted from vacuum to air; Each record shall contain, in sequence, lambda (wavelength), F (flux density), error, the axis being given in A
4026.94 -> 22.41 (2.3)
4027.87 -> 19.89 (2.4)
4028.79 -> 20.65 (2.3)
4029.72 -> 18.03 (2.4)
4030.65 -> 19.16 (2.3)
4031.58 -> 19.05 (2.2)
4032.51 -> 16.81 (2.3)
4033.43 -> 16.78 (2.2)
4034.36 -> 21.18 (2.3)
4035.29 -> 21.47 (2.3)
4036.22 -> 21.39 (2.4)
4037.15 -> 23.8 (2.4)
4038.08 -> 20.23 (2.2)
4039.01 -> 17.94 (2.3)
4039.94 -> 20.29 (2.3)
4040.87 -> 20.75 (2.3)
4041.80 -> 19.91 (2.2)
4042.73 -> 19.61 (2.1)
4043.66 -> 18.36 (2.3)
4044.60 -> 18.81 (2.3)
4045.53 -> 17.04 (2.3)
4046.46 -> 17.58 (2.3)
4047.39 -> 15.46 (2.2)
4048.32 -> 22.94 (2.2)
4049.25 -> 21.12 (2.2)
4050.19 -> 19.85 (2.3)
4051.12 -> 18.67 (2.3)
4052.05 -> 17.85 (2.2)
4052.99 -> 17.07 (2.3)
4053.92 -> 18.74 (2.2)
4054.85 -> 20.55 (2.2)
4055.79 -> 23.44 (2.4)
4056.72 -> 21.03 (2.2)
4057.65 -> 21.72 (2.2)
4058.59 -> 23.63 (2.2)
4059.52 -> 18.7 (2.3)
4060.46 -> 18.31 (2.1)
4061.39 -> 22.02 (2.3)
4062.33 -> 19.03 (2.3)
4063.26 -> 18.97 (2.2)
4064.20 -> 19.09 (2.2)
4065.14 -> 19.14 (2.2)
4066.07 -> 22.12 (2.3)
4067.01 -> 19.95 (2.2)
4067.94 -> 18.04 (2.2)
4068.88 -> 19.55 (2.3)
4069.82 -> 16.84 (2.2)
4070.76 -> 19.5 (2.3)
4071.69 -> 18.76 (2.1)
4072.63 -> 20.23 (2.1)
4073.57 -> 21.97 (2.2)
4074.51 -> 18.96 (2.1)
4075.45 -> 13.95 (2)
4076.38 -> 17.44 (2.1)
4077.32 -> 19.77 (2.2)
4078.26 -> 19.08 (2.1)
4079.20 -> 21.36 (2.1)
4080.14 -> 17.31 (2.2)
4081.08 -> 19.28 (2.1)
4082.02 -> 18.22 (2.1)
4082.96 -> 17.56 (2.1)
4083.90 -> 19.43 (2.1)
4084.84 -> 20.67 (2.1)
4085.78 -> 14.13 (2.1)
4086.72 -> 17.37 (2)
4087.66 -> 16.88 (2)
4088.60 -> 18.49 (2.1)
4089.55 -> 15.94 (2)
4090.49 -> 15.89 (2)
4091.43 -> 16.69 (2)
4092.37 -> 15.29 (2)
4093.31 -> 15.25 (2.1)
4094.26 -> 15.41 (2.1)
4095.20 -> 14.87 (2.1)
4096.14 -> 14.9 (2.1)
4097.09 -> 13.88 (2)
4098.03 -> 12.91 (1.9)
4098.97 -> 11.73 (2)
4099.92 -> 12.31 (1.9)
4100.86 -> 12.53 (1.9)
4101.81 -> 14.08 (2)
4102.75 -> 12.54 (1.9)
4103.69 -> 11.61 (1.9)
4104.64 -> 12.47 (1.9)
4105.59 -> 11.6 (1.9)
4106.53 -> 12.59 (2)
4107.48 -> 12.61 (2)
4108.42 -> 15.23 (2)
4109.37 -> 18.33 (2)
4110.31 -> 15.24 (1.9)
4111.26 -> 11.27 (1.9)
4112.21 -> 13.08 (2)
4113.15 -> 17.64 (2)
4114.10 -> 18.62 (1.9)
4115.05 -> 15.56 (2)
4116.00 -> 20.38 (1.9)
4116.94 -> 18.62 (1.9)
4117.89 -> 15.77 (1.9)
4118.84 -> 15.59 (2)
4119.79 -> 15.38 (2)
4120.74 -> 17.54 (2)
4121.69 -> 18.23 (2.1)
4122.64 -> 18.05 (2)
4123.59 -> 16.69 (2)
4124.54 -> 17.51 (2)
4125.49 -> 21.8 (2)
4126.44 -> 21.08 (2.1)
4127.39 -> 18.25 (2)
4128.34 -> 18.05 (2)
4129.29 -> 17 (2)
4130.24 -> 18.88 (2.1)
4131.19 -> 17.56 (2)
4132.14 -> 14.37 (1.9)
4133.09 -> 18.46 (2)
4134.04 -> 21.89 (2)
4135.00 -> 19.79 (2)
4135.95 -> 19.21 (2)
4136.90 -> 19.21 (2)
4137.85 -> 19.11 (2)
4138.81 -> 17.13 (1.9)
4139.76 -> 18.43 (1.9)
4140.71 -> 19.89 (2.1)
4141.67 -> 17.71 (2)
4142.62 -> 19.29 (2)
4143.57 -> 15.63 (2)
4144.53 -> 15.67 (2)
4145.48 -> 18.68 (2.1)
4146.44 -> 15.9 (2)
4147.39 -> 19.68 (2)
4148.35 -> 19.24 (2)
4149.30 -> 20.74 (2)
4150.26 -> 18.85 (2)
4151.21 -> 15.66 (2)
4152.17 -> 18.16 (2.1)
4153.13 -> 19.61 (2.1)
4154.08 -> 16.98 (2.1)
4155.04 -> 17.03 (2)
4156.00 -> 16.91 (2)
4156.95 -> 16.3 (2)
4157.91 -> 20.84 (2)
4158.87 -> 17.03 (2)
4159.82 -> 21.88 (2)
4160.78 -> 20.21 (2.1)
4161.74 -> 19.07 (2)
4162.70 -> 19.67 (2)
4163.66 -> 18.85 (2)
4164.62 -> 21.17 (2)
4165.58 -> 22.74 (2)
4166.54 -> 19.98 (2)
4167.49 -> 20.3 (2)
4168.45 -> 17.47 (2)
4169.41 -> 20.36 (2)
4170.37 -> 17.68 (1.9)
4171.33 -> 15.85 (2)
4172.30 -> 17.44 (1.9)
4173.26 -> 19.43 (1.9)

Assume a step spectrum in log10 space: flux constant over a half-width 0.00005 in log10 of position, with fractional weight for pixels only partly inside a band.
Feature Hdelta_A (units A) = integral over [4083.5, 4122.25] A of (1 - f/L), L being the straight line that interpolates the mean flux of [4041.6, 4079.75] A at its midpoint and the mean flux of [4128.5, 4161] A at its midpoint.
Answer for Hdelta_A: 7.2 A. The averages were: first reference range 19.4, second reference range 18.3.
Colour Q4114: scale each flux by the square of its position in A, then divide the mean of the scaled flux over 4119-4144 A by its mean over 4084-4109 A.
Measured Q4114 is 1.27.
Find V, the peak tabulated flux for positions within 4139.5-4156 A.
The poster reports 20.74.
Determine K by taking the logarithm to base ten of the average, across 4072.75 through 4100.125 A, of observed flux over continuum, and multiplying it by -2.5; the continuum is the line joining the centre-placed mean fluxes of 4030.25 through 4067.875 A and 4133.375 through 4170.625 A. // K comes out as 0.152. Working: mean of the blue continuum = 19.7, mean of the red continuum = 18.8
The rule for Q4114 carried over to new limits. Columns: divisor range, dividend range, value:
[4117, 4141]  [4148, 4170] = 1.06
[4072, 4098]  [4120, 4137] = 1.09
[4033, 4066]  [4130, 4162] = 0.97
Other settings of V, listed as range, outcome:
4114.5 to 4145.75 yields 21.89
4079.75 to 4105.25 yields 20.67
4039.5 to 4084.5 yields 23.63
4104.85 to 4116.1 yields 20.38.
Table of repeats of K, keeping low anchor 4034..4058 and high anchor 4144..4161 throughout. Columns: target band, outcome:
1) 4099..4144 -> 0.13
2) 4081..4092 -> 0.11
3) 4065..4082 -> 0.02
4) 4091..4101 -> 0.32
